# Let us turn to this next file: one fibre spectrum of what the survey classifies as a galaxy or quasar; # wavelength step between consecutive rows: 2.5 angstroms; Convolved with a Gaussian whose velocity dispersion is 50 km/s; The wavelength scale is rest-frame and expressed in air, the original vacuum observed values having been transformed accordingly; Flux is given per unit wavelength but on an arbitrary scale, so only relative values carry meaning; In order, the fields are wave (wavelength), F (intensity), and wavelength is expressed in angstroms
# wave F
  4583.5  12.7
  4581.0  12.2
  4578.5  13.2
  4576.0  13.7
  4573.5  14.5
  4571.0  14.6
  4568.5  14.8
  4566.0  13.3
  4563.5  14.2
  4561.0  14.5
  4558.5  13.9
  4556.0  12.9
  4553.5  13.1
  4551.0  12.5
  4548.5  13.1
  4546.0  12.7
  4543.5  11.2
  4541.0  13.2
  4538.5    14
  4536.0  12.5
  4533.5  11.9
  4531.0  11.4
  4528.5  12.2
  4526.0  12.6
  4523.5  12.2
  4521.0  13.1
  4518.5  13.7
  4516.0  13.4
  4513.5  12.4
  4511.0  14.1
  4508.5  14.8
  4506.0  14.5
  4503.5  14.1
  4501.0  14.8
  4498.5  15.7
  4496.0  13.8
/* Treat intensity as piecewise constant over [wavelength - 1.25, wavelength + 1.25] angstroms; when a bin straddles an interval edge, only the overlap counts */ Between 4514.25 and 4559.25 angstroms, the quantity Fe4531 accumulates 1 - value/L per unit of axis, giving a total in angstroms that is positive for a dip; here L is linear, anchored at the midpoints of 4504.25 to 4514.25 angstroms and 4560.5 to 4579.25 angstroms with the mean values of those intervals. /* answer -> 4.25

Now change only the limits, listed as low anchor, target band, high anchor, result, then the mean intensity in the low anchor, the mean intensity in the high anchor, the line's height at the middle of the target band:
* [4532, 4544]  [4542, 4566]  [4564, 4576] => 0.5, 12.6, 14.2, 13.4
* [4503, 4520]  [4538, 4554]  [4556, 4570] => 1.4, 13.8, 14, 14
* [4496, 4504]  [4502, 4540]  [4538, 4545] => 1.6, 14.8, 12.7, 13.7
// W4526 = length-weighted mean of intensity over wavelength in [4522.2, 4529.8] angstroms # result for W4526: 12.3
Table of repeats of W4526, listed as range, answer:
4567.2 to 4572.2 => 14.7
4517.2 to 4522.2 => 13.4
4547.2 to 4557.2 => 12.9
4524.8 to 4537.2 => 12.1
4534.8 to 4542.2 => 13.2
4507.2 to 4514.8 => 13.8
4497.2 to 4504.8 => 14.9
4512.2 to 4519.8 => 13.2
